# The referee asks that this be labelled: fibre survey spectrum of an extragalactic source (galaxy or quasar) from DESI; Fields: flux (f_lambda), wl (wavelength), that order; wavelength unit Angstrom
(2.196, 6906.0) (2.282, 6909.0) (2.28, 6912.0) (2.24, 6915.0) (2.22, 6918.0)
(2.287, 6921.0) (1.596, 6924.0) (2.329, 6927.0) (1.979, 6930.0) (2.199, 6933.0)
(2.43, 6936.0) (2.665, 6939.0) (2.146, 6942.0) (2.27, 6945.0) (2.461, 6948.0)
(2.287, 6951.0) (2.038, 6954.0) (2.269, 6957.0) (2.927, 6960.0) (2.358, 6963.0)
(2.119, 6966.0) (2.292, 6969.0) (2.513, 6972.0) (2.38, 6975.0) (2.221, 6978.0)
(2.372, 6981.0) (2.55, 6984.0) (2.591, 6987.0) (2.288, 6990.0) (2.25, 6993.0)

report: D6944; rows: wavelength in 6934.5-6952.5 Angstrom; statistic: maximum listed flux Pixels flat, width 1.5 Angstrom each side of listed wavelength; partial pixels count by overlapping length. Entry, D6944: 2.665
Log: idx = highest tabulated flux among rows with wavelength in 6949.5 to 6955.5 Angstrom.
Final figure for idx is 2.287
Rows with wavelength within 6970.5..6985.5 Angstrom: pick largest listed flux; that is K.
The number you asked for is 2.55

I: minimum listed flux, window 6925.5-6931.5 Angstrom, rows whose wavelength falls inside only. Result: 1.979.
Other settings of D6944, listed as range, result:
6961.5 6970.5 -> 2.358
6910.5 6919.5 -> 2.28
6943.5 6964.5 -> 2.927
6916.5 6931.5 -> 2.329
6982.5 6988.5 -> 2.591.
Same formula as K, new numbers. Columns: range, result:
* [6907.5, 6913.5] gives 2.282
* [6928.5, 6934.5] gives 2.199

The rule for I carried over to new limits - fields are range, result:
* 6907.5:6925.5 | 1.596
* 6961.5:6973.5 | 2.119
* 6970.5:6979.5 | 2.221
